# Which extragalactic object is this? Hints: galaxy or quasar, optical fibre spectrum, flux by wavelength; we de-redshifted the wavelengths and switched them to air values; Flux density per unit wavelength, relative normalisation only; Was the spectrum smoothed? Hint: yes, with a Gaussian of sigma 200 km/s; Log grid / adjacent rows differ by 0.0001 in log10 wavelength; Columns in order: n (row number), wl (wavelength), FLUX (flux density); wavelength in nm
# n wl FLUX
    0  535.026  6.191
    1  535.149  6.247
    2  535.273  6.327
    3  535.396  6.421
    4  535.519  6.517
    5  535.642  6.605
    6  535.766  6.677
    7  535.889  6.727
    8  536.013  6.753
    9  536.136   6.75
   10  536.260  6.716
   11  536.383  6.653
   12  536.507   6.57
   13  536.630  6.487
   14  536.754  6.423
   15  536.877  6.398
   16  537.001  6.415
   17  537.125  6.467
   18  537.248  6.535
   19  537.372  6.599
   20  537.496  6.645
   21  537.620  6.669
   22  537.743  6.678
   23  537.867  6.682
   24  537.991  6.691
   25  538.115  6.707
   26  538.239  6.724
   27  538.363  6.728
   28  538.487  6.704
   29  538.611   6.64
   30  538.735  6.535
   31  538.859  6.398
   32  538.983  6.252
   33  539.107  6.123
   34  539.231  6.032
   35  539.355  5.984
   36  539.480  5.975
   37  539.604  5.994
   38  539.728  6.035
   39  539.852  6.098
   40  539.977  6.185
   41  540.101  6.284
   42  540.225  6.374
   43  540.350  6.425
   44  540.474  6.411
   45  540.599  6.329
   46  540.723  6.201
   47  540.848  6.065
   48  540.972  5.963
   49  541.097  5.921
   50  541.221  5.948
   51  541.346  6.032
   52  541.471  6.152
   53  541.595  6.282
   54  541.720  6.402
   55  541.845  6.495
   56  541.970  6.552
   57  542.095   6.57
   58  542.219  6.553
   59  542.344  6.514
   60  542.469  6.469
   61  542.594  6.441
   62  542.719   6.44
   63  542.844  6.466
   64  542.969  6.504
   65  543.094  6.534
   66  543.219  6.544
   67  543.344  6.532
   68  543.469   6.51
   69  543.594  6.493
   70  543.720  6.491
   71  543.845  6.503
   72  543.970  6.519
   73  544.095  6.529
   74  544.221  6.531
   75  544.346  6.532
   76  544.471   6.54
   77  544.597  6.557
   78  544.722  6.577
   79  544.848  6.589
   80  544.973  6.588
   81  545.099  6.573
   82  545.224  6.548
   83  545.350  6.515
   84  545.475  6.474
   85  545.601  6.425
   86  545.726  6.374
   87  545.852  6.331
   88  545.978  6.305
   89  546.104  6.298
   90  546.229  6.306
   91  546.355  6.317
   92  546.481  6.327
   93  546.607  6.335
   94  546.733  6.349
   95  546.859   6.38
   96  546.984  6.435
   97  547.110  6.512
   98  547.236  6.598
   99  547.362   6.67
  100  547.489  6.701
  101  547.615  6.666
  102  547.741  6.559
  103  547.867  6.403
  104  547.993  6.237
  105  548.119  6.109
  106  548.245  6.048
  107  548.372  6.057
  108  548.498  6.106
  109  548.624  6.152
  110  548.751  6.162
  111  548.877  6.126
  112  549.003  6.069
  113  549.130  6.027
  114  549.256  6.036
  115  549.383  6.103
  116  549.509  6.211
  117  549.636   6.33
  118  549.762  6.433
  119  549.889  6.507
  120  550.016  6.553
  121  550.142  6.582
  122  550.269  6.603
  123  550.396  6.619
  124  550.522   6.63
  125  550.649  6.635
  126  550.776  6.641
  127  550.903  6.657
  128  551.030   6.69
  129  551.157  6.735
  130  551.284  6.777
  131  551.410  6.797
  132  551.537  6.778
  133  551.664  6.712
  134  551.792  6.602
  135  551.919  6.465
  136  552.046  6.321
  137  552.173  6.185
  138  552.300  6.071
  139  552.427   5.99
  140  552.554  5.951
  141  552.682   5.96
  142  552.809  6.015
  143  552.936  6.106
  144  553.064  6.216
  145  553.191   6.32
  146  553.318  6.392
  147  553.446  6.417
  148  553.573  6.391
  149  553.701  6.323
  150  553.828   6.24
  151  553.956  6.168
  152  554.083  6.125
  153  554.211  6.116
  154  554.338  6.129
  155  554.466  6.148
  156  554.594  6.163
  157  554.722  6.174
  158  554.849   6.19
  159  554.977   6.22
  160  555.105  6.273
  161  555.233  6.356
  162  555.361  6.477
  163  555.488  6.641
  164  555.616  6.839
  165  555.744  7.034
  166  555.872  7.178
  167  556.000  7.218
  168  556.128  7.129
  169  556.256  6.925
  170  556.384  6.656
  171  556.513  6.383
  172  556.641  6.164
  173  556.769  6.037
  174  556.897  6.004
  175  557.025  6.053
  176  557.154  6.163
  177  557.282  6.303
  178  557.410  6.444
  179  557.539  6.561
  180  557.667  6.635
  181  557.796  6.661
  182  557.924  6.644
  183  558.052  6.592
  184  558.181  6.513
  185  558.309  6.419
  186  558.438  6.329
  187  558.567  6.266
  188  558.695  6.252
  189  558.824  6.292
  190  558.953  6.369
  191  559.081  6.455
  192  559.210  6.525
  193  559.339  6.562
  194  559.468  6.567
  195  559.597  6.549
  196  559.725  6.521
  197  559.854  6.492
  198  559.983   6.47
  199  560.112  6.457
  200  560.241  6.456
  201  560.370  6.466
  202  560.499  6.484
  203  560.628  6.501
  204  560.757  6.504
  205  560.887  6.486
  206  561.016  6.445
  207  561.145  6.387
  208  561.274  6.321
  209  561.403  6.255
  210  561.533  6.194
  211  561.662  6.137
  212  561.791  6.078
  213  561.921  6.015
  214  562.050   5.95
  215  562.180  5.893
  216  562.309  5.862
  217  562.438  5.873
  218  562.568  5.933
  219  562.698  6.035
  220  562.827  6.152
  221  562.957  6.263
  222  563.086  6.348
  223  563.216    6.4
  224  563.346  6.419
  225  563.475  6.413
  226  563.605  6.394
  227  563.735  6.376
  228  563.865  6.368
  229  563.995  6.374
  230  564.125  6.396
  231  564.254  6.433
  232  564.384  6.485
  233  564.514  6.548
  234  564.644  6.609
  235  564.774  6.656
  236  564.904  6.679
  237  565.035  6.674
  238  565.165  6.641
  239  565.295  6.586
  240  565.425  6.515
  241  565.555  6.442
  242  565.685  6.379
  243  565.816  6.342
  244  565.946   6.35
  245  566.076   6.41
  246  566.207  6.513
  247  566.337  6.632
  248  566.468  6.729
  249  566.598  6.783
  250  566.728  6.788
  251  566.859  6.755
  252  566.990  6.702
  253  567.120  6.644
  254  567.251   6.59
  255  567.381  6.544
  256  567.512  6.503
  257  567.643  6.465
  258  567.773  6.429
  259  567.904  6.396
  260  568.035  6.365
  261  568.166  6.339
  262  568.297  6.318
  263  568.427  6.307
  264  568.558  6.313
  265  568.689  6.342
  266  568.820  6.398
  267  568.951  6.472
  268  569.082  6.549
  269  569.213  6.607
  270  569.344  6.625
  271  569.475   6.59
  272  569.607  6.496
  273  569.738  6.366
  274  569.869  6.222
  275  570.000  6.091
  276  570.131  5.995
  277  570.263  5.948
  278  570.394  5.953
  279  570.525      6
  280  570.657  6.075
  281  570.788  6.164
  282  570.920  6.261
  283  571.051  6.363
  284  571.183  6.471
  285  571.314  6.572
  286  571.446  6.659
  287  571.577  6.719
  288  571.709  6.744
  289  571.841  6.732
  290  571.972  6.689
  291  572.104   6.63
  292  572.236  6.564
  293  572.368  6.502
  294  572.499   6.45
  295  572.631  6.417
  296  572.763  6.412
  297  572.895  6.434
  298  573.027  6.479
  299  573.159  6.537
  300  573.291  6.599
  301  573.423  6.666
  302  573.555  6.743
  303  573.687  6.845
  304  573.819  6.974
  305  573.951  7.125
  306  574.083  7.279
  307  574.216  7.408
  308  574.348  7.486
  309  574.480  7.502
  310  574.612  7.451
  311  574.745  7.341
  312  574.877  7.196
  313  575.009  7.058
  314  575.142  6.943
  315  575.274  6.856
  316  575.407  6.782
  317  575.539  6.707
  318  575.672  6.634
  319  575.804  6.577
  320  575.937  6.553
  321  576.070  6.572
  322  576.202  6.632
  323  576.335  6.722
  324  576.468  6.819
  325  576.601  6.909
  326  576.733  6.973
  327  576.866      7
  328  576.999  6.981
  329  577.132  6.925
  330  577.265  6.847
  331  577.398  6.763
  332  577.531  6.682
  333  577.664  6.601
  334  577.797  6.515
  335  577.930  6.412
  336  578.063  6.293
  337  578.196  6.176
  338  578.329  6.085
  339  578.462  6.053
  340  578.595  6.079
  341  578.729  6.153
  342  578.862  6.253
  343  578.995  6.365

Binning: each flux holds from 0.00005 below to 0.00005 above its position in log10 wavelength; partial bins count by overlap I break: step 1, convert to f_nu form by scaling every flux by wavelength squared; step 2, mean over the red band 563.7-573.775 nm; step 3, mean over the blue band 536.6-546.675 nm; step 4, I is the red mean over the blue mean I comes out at 1.11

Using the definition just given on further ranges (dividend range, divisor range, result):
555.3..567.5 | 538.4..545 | 1.09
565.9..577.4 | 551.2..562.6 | 1.10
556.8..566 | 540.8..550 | 1.06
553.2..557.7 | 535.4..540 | 1.06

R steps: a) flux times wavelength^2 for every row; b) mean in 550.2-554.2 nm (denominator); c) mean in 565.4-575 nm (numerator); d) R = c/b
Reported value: 1.10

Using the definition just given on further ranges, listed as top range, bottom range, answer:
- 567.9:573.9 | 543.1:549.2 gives 1.10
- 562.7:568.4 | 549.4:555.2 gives 1.07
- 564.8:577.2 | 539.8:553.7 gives 1.13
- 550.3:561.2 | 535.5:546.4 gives 1.06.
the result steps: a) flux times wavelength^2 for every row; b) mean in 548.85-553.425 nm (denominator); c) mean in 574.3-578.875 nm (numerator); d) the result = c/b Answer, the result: 1.15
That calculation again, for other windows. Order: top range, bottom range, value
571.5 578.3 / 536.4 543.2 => 1.20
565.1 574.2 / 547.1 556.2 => 1.08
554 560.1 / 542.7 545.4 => 1.04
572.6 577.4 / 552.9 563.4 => 1.15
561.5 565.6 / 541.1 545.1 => 1.05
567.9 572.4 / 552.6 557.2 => 1.06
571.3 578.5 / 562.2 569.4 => 1.08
